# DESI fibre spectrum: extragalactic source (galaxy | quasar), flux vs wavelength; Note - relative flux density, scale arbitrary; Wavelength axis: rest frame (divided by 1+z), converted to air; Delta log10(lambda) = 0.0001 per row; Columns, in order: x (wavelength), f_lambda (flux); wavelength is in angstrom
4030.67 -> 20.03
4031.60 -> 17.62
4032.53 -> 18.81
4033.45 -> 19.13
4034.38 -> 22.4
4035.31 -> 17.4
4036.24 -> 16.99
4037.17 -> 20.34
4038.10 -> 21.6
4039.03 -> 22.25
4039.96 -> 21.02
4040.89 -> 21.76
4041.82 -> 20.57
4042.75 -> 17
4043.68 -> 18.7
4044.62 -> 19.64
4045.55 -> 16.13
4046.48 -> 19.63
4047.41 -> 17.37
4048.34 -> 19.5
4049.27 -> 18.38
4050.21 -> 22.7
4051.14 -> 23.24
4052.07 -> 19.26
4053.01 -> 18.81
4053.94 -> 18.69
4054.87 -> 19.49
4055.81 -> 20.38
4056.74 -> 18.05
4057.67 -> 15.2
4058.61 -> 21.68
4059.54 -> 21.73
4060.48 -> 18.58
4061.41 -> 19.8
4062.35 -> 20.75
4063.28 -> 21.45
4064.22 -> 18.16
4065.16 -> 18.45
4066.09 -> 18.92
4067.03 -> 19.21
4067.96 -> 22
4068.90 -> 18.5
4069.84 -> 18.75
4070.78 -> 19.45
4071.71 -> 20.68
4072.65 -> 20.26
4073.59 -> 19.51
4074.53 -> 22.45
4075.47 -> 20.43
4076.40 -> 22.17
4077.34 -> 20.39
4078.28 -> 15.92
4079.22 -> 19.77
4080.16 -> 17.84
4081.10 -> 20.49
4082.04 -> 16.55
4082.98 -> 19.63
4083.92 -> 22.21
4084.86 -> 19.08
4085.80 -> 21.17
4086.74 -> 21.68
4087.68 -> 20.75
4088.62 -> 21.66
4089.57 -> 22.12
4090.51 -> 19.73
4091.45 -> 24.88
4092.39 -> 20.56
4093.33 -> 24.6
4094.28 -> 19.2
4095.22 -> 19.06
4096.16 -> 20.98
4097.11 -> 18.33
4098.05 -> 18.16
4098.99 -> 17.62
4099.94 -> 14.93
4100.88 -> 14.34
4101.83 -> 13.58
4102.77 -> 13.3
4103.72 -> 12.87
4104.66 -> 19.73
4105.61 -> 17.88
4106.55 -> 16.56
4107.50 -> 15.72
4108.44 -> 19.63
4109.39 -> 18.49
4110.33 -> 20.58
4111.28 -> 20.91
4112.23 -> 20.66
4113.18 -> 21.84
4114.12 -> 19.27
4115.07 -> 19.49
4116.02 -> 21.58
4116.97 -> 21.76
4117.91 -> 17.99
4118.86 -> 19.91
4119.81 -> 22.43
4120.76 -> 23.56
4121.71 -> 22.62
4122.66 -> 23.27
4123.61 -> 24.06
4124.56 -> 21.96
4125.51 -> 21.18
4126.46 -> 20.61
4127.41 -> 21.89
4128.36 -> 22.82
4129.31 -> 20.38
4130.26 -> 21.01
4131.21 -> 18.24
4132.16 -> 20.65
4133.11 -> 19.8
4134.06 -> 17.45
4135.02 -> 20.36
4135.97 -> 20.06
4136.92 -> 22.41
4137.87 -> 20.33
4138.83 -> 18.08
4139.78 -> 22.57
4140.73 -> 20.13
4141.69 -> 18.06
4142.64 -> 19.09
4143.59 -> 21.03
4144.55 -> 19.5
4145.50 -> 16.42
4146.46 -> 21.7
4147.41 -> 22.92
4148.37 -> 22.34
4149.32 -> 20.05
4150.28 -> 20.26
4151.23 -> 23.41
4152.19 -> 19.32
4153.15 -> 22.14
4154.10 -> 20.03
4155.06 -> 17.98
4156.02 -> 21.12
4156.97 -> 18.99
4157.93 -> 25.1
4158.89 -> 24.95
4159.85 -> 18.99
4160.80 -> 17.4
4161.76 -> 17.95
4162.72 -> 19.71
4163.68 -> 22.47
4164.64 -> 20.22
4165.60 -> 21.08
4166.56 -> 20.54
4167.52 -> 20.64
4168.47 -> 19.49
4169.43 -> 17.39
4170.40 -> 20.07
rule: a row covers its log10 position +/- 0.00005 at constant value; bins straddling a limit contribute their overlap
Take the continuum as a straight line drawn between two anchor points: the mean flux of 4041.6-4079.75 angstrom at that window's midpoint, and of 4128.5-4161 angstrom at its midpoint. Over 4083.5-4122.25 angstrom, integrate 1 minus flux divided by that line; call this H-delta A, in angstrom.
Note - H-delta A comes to 0.8 angstrom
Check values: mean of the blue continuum 19.5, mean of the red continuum 20.4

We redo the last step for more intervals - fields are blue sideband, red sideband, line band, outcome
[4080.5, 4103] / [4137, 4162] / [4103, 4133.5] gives -0.5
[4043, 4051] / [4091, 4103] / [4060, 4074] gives -0.6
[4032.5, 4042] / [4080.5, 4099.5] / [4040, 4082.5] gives 1.7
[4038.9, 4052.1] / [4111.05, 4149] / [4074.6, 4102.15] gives 0.8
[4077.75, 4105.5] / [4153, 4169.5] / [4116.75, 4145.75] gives -1.3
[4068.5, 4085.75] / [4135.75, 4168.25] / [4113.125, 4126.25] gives -0.8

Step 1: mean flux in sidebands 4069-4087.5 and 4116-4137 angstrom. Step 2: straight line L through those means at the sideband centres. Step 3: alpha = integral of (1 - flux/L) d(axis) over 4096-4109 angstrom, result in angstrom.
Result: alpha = 2.5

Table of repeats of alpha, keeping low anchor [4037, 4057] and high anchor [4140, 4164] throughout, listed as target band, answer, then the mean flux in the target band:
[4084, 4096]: -0.71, 21.2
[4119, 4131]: -1.02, 22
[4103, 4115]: 0.93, 18.6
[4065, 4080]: 0.10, 19.8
